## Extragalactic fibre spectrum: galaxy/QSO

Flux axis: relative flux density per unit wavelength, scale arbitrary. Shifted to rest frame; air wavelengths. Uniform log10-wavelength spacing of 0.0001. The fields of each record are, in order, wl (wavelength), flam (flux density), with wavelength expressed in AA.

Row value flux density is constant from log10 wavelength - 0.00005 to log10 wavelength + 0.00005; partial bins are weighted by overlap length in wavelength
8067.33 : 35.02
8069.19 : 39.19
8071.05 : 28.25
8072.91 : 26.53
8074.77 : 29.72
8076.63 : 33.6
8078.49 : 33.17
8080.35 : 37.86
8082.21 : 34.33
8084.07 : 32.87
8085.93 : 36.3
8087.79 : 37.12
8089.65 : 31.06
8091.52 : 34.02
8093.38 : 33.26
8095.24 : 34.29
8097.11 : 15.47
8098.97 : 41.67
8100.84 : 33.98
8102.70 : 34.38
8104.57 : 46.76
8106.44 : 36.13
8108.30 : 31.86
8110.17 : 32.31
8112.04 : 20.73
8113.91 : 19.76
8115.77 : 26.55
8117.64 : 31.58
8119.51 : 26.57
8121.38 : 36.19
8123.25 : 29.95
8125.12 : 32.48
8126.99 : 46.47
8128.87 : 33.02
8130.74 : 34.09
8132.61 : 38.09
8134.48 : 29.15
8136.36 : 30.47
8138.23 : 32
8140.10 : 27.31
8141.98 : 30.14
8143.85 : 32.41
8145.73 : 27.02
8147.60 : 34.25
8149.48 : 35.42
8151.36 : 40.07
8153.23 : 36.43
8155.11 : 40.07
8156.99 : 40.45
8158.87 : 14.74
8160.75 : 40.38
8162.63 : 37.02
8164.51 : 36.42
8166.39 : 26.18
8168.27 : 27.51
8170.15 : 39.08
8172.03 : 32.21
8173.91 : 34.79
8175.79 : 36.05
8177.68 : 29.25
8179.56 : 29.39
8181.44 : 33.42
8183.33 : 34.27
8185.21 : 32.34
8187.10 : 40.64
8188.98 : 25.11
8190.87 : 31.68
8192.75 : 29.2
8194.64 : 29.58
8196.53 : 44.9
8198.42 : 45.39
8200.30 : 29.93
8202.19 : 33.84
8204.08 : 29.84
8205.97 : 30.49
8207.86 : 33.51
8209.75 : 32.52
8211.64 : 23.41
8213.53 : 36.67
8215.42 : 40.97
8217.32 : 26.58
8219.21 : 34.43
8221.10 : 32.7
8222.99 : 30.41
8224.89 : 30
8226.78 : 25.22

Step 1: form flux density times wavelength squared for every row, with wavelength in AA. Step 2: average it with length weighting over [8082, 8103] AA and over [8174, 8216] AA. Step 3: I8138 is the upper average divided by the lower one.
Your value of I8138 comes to 1.03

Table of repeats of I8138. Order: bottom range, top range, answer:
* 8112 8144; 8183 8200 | 1.13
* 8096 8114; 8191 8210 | 1.09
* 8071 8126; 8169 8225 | 1.06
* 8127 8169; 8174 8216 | 1.01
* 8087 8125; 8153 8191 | 1.06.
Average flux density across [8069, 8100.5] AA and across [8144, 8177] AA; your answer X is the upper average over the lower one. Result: 1.04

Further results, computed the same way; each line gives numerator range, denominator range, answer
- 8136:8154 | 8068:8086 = 0.99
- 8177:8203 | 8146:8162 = 0.96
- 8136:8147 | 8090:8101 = 0.94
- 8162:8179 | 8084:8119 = 1.03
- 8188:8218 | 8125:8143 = 0.98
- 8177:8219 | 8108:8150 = 1.06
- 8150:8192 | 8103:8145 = 1.05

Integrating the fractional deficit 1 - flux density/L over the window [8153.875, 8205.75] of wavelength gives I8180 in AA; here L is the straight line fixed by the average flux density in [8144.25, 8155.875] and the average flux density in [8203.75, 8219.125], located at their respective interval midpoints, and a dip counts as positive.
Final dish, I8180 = 0.4 AA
